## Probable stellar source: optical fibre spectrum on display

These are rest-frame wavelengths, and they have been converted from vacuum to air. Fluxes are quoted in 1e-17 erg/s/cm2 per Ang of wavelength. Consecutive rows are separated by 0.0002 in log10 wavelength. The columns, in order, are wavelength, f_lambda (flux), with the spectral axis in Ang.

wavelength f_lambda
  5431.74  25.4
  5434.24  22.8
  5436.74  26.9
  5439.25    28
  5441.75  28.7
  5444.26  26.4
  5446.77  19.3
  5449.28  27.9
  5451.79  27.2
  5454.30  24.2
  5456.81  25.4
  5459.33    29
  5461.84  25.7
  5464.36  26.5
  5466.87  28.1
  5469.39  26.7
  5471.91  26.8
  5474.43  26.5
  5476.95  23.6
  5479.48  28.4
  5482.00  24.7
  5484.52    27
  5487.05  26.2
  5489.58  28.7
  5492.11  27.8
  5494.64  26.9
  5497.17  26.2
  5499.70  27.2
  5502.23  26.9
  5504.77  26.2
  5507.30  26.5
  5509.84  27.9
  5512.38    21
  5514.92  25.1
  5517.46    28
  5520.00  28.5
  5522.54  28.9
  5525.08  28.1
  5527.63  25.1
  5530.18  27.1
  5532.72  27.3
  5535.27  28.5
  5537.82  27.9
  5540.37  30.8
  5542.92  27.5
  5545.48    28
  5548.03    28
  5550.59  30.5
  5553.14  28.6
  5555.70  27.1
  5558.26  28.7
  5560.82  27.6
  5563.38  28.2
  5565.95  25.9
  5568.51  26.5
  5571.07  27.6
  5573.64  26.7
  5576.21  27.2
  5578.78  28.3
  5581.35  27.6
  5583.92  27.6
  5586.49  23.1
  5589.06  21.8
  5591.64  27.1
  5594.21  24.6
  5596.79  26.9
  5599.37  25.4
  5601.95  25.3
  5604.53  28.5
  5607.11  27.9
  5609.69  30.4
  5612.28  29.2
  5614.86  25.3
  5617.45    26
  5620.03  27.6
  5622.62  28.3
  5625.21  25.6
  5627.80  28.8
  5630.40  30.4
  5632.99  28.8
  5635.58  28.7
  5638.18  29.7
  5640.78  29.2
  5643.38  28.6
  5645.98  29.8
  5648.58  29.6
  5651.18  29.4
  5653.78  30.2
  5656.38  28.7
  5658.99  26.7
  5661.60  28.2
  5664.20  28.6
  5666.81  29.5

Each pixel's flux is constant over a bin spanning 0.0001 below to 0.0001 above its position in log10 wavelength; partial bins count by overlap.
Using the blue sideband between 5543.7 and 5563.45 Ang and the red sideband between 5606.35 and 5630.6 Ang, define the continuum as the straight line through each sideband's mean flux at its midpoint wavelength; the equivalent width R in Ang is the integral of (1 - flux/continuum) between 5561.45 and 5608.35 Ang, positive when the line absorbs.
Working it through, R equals 2.7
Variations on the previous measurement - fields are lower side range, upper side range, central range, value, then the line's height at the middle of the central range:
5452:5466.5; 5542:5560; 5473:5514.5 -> 1.2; 27.1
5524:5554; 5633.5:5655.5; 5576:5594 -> 1.7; 28.7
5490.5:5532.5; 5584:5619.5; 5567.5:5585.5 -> -0.6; 26.5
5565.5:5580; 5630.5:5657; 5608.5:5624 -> 0.4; 28.5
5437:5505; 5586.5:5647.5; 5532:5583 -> -1.6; 27.1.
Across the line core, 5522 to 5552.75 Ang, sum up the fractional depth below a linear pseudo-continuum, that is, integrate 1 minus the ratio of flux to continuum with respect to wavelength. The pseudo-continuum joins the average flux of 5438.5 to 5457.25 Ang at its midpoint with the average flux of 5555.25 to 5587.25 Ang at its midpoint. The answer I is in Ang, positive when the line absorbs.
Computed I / -1.5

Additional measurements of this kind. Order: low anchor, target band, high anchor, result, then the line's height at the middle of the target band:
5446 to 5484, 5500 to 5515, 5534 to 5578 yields 0.7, 27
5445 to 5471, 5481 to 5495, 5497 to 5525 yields -0.3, 26.4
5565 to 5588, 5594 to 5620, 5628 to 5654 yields 0.8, 28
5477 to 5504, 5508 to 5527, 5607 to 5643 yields 0.3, 27.1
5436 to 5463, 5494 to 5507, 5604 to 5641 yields 0.1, 26.8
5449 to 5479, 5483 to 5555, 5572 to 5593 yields -2.8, 26.3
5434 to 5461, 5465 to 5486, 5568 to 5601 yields -0.3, 26.1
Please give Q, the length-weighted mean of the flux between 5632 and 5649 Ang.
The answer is 29.2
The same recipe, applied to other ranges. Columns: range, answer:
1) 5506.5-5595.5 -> 27.1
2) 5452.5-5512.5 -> 26.5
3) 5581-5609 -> 26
